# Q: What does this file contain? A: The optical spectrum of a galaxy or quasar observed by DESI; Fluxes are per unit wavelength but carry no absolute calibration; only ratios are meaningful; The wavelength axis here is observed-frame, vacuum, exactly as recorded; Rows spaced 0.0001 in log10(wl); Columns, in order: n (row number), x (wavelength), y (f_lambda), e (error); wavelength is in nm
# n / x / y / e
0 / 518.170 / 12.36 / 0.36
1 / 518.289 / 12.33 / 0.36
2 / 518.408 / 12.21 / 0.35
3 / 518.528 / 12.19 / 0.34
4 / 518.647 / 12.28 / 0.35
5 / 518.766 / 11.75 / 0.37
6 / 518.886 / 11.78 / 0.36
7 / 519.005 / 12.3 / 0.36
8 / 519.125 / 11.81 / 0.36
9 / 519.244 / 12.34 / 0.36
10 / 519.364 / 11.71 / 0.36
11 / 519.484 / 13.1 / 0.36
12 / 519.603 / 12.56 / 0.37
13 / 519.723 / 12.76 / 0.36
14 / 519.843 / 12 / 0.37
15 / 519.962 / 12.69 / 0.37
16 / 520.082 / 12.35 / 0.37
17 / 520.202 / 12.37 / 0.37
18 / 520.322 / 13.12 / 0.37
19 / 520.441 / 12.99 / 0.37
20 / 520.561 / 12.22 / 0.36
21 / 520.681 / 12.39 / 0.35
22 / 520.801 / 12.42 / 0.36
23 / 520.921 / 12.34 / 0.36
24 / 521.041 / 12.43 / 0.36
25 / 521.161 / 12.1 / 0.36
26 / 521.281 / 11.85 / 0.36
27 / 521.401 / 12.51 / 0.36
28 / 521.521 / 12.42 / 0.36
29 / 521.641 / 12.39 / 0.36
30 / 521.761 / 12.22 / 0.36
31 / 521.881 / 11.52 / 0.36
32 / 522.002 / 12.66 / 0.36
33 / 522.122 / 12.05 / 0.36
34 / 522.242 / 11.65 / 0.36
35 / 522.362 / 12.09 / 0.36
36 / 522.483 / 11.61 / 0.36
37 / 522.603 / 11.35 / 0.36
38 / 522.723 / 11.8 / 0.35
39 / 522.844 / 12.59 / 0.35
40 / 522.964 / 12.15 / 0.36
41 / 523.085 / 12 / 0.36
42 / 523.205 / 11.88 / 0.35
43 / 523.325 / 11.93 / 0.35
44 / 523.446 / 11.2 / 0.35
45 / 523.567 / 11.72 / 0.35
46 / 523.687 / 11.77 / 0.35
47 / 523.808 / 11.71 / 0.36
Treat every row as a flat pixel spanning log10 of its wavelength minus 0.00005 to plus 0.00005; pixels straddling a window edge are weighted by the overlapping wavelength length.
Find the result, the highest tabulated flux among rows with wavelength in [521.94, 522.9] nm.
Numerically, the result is 12.66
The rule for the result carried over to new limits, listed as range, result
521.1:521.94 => 12.51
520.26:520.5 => 13.12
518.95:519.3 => 12.34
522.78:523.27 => 12.59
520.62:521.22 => 12.43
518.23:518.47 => 12.33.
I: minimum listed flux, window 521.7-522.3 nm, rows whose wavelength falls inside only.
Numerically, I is 11.52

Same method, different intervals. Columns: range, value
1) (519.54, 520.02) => 12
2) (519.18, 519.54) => 11.71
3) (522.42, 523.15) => 11.35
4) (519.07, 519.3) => 11.81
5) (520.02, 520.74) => 12.22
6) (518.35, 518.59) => 12.19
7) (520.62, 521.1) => 12.34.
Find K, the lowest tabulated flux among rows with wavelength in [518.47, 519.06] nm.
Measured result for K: 11.75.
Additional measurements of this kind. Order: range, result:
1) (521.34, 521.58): 12.42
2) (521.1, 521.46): 11.85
